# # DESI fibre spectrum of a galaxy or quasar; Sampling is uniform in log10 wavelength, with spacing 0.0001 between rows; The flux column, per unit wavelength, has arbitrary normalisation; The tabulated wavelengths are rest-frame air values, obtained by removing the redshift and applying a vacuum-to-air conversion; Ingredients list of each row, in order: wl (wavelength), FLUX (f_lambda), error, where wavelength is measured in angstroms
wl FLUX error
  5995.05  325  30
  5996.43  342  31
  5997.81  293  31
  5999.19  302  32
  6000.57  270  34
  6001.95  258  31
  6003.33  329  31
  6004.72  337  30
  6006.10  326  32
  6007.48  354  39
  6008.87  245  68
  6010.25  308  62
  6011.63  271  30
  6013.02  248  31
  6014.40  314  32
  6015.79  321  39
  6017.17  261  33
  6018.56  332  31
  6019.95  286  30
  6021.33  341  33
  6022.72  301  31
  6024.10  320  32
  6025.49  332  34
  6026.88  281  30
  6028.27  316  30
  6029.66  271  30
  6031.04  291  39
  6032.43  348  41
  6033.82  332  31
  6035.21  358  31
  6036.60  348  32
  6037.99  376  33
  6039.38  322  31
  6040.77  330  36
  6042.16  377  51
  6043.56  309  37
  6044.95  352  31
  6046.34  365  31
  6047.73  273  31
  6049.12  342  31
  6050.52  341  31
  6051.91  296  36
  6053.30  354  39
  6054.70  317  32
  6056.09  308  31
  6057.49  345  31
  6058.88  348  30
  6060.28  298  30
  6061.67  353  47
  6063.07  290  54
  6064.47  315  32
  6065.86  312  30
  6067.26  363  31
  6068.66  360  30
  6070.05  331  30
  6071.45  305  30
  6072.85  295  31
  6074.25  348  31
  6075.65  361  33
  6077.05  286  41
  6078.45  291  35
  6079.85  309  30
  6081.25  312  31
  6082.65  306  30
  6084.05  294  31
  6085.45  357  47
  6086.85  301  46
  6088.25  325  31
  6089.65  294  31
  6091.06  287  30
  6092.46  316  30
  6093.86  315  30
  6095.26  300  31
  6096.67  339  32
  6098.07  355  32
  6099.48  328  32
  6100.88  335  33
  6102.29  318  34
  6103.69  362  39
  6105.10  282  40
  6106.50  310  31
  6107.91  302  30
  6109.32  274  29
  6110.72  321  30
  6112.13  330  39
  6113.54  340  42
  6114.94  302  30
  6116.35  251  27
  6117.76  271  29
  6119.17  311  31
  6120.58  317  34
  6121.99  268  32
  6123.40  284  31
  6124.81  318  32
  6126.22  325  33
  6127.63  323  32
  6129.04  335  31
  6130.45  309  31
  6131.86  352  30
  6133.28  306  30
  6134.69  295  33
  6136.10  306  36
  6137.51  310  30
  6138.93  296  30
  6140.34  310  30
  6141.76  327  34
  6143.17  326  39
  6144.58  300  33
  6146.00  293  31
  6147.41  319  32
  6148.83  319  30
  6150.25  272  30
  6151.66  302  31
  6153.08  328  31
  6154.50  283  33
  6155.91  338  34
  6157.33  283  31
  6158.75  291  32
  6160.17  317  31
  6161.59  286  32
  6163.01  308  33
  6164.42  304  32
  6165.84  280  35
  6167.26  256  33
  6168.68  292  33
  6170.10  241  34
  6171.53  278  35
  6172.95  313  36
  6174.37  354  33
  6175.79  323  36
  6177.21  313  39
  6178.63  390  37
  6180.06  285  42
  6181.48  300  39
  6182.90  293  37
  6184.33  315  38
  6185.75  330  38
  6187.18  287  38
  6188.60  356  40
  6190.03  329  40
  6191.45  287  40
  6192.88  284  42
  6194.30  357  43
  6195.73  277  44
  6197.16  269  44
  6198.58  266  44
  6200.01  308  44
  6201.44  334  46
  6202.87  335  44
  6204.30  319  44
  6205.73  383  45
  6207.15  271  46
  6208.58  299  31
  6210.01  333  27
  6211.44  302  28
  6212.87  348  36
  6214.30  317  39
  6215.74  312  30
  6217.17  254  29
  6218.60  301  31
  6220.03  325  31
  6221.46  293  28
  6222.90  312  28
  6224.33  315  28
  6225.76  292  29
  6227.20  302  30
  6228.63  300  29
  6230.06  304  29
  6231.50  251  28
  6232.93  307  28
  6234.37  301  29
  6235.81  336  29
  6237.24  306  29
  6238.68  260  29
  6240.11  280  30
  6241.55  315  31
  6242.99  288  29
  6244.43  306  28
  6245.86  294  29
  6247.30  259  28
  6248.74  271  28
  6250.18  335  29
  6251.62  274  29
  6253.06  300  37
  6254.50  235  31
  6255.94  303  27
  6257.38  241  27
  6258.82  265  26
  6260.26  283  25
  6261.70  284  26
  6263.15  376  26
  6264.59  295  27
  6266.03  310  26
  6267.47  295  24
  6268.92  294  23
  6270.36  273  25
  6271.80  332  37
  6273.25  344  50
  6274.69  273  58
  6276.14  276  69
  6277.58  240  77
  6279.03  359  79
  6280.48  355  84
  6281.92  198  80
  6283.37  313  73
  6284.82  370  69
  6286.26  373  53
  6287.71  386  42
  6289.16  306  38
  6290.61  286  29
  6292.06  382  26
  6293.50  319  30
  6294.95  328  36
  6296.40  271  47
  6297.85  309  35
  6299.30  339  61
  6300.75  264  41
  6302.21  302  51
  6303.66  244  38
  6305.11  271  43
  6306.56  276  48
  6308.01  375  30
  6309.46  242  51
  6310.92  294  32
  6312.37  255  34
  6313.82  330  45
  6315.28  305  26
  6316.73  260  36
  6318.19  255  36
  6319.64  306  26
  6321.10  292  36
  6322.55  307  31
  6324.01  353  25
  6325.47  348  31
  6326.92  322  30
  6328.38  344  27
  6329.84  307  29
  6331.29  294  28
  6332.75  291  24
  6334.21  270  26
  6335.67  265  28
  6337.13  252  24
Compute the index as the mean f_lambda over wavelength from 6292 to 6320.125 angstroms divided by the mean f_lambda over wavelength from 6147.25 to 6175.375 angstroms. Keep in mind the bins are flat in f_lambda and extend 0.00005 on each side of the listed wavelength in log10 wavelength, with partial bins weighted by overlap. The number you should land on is 0.99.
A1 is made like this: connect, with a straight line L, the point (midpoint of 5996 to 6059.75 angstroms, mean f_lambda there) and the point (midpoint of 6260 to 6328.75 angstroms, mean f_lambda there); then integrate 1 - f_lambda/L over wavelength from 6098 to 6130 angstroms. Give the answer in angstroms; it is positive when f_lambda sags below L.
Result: 0.3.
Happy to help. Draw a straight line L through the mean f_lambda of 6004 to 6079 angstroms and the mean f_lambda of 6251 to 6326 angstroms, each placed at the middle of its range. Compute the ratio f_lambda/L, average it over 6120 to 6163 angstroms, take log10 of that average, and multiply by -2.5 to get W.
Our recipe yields 0.017 mag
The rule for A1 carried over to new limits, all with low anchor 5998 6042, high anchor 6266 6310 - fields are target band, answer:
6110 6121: 0.17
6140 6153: 0.03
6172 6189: -0.64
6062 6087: -0.74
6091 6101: -0.43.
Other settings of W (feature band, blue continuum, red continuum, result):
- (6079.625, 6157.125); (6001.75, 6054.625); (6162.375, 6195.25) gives 0.00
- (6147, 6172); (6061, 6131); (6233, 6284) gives 0.04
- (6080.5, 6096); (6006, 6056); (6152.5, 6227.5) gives 0.01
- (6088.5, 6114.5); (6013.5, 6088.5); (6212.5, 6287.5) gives 0.00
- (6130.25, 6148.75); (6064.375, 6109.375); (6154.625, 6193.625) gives -0.01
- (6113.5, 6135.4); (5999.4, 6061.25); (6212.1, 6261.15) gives 0.00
